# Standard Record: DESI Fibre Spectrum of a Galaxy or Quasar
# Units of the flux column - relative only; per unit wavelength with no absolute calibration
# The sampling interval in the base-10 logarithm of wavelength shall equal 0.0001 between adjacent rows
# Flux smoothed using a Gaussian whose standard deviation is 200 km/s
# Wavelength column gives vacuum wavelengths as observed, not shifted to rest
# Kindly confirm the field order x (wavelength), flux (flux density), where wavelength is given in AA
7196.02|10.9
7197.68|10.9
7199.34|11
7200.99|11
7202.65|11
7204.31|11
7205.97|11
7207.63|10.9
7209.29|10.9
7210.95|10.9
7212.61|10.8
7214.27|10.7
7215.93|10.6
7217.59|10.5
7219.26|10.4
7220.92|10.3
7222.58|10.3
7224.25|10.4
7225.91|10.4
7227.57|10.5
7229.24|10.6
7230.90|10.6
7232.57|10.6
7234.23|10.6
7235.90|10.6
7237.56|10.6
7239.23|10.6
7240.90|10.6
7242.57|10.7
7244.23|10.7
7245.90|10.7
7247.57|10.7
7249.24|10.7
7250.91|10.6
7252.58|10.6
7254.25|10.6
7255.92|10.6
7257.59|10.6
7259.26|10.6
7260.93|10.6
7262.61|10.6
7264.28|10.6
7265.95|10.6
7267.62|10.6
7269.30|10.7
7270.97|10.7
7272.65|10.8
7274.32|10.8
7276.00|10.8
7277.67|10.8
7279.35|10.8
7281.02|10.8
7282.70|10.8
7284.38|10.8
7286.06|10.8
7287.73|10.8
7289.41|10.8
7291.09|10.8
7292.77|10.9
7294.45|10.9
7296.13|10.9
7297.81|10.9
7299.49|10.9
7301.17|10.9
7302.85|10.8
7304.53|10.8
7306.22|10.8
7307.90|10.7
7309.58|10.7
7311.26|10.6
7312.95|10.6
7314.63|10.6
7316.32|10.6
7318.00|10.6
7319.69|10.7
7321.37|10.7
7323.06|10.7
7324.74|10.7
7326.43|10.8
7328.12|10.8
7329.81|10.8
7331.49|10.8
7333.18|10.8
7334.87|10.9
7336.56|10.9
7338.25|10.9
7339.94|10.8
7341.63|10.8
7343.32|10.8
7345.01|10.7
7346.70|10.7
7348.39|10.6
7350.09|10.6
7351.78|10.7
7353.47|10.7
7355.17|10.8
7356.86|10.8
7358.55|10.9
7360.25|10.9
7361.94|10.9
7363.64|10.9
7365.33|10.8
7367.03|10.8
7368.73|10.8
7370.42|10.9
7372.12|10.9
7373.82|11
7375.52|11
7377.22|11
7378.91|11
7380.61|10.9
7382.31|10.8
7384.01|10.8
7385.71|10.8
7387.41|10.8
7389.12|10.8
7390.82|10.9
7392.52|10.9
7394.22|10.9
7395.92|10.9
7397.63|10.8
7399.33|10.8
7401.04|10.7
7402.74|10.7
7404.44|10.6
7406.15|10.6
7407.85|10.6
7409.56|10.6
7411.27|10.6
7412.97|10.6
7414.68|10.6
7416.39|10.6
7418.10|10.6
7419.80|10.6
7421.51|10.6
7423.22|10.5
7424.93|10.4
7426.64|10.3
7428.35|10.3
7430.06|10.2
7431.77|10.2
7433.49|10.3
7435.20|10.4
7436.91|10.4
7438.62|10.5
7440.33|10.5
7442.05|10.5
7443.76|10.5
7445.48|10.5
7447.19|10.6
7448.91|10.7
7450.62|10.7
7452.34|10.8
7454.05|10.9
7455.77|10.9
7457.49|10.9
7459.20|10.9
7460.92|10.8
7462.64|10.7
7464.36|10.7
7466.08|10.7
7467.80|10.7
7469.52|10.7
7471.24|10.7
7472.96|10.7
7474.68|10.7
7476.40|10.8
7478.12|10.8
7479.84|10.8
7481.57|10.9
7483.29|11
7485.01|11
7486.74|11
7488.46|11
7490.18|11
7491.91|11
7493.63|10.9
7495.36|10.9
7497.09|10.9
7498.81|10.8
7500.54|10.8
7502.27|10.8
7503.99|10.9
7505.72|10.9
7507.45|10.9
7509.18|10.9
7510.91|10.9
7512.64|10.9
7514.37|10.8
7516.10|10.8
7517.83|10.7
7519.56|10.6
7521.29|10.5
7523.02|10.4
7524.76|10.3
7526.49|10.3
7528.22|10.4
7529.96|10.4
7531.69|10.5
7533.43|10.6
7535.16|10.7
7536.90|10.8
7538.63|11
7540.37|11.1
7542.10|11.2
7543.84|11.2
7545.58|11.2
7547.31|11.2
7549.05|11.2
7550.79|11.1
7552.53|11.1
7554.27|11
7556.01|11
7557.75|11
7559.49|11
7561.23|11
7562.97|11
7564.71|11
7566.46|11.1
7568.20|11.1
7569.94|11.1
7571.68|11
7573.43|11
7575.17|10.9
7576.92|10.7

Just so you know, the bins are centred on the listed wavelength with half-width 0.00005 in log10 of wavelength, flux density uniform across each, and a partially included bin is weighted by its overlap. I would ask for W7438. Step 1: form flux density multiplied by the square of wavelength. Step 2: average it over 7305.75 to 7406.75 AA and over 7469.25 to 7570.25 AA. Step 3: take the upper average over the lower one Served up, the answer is 1.1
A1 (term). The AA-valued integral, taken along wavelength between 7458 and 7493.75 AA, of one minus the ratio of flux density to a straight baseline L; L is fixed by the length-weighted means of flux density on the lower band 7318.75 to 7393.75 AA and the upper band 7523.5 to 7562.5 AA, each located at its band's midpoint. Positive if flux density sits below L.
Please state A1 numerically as 0.1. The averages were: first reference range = 10.8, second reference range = 10.9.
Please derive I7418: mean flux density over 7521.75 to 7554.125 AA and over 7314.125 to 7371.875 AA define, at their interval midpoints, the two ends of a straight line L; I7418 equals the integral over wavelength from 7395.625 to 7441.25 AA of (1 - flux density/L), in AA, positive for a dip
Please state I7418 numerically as 1.1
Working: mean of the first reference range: 10.8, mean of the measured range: 10.5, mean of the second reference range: 10.8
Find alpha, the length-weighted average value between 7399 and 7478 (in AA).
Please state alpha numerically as 10.6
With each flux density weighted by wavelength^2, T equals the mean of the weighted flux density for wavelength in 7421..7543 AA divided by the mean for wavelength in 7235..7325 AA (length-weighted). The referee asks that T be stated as 1.06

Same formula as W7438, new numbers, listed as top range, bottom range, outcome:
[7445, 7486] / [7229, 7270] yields 1.08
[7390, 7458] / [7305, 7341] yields 1.01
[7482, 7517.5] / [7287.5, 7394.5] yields 1.05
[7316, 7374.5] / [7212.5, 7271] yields 1.05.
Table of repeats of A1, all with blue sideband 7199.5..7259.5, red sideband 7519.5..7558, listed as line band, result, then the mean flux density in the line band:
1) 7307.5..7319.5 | 0.1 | 10.6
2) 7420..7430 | 0.3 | 10.4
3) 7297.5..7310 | -0.1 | 10.8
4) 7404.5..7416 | 0.2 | 10.6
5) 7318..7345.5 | -0.2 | 10.8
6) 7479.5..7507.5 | -0.3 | 10.9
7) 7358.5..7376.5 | -0.3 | 10.9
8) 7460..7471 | 0.1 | 10.7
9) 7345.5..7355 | 0.0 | 10.7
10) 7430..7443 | 0.5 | 10.4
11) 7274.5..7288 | -0.1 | 10.8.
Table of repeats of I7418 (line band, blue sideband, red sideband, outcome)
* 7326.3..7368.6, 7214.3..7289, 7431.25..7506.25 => -0.45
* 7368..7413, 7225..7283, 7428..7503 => -0.48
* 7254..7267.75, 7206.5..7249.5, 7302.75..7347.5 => 0.07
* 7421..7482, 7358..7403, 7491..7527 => 1.08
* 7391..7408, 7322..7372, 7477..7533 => 0.04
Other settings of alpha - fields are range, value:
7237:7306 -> 10.7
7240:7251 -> 10.7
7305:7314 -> 10.7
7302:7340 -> 10.7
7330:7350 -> 10.8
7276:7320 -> 10.8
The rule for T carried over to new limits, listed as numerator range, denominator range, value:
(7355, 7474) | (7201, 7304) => 1.04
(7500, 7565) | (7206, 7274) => 1.11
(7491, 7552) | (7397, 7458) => 1.05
